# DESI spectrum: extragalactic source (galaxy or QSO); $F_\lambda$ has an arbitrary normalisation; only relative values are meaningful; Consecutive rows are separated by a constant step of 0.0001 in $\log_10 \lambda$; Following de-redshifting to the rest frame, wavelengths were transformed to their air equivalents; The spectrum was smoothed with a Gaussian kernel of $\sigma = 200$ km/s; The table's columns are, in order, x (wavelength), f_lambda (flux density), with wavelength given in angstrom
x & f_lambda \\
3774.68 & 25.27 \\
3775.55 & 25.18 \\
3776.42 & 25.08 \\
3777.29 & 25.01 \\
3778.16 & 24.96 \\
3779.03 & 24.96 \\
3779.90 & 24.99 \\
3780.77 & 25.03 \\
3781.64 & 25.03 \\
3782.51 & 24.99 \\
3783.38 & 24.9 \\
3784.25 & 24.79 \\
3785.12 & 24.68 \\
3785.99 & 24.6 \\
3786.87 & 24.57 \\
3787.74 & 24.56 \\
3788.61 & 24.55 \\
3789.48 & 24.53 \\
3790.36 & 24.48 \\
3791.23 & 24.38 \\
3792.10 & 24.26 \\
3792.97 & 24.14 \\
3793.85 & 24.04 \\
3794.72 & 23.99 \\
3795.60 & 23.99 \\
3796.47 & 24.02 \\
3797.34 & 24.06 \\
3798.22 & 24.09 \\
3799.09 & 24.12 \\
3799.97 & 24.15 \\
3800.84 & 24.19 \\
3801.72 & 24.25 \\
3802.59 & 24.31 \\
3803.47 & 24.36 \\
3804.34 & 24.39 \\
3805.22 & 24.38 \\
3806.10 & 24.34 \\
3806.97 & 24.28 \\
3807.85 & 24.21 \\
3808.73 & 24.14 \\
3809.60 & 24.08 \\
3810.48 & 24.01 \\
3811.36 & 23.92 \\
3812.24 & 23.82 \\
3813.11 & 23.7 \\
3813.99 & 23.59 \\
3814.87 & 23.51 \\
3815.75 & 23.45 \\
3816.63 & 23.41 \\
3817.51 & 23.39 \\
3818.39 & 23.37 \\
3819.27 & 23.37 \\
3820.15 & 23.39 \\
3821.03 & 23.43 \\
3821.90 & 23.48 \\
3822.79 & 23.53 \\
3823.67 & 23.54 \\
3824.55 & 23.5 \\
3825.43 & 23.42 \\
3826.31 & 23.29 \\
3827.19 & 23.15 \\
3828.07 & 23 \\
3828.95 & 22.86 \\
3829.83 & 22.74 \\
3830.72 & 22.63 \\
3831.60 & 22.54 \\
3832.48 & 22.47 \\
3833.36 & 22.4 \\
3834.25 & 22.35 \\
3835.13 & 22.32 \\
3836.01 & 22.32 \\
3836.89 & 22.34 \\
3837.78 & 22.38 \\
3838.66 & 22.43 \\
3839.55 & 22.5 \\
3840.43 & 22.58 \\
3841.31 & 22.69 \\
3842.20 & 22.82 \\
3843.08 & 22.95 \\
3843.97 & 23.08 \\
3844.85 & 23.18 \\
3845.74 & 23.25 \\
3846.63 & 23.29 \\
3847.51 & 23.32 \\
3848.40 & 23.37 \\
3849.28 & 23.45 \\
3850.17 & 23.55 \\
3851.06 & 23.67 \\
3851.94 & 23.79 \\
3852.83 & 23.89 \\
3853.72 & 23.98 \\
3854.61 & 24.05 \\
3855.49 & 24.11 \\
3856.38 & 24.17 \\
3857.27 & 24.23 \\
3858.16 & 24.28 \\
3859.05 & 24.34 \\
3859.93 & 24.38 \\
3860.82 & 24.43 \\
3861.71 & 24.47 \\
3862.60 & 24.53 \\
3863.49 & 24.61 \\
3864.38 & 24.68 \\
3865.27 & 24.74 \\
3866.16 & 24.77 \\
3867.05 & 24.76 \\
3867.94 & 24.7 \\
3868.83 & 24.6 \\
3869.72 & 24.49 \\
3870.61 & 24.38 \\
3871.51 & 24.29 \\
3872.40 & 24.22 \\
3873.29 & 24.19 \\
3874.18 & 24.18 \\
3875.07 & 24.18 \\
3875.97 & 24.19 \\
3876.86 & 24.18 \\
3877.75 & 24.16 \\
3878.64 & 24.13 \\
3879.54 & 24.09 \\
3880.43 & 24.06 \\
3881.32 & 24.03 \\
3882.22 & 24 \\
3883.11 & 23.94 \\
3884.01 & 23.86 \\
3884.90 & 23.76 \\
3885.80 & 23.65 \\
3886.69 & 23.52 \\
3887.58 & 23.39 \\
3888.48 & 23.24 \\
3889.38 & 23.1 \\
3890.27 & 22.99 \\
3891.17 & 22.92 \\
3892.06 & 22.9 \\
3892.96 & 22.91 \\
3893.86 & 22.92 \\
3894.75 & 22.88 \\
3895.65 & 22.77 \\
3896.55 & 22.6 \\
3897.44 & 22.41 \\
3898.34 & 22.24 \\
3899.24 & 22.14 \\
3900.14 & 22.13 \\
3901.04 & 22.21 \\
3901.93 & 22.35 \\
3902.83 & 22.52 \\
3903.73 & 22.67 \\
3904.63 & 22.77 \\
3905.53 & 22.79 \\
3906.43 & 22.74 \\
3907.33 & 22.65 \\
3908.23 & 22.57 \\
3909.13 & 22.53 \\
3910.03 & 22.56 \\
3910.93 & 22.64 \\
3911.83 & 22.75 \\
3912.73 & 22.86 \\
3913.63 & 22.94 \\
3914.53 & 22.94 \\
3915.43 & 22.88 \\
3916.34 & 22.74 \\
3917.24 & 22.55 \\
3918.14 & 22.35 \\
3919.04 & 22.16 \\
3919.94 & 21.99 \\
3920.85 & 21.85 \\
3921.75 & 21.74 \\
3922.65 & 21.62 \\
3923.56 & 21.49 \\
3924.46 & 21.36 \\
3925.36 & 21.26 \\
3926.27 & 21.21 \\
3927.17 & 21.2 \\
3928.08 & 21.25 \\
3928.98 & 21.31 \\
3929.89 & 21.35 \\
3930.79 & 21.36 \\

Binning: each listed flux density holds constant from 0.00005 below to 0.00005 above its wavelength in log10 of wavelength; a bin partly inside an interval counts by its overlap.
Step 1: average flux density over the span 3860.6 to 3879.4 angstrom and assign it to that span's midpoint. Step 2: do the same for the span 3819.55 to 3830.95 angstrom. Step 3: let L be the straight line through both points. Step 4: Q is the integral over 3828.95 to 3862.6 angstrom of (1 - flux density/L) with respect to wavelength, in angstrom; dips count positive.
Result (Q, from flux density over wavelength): 0.7 angstrom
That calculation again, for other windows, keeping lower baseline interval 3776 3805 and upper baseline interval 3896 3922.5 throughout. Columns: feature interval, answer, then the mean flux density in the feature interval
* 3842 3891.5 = -1.6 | 23.9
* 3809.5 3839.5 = 1.0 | 23.1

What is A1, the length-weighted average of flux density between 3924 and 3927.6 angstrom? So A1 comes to 21.3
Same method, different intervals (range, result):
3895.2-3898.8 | 22.5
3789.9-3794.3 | 24.3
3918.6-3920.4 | 22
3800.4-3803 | 24.3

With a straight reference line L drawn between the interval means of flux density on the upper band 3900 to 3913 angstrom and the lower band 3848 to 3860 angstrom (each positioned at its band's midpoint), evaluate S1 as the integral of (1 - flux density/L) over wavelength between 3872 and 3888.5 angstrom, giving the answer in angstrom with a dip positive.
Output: -0.5 angstrom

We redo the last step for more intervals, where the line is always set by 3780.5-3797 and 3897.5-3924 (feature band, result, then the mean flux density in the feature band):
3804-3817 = 0.1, 23.9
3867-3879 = -0.7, 24.3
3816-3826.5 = 0.2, 23.4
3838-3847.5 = 0.3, 22.9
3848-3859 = -0.2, 23.9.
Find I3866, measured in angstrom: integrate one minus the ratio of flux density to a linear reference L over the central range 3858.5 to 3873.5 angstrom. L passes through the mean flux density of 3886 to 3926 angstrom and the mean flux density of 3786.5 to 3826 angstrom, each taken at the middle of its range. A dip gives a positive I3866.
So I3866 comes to -0.9 angstrom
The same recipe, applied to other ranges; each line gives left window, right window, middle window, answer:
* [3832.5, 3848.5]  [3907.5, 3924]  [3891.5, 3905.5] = -0.1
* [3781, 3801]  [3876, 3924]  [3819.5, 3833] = 0.4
